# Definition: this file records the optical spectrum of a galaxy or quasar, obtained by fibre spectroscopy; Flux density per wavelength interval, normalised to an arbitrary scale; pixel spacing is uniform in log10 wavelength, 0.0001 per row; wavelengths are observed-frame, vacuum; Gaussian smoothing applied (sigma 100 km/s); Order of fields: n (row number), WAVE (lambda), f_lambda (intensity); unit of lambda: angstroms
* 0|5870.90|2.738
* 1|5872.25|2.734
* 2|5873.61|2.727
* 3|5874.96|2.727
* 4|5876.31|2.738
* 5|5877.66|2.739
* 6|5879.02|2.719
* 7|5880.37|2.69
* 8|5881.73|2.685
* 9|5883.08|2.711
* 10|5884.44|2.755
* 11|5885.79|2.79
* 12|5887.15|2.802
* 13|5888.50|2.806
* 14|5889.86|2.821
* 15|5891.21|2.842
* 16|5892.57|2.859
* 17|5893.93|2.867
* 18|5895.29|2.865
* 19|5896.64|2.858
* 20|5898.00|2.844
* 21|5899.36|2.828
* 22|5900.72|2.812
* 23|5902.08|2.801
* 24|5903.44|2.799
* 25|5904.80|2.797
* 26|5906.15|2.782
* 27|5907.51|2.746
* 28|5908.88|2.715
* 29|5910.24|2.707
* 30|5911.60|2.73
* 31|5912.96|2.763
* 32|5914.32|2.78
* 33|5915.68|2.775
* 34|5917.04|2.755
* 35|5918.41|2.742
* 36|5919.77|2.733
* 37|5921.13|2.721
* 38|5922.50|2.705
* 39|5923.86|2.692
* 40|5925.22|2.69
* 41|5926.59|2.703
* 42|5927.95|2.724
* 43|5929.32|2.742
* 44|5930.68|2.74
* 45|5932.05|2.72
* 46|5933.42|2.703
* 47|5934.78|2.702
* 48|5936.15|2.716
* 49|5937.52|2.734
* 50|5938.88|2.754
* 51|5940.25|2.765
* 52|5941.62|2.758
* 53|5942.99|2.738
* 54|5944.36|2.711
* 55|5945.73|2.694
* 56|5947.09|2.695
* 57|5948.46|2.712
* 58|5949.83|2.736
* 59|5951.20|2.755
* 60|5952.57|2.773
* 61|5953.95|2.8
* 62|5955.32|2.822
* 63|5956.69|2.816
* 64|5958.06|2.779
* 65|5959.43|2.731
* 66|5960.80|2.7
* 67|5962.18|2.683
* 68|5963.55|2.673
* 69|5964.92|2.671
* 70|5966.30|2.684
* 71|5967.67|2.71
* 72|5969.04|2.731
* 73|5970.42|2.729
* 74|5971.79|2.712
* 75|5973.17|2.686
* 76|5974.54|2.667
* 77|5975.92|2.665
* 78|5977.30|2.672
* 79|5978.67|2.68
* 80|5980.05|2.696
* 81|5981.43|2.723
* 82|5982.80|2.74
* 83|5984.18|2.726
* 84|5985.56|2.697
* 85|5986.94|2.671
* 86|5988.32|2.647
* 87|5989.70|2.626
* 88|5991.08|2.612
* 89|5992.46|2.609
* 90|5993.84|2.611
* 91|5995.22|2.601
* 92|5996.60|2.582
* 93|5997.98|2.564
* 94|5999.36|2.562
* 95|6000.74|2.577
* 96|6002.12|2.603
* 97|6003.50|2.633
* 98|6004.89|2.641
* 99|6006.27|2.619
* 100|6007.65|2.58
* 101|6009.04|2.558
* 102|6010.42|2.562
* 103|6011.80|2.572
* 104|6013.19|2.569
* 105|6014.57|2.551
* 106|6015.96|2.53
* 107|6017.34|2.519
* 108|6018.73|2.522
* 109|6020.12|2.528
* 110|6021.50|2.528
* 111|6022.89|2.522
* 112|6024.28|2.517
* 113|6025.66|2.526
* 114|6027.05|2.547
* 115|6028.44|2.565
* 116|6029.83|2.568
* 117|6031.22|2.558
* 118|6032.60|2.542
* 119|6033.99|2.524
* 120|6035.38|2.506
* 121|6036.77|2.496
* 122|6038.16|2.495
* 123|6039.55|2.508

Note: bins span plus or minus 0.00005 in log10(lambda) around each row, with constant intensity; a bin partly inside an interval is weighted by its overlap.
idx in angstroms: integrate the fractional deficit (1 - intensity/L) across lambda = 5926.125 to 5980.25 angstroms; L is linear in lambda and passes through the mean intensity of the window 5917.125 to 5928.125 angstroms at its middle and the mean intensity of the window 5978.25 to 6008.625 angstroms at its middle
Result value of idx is -0.8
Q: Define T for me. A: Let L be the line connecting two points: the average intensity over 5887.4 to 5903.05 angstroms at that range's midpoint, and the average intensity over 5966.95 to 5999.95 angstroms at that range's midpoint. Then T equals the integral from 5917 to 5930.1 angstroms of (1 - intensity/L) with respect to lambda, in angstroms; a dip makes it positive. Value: 0.3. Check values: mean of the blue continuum 2.83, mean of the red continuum 2.66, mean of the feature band 2.72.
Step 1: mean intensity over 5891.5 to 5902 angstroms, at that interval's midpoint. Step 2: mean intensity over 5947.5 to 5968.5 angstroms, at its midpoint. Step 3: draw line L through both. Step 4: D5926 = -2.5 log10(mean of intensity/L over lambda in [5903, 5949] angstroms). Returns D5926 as 0.02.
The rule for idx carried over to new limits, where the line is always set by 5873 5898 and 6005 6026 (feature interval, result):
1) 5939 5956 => -0.48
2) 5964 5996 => -0.77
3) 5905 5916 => -0.06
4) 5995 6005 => -0.06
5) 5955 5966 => -0.34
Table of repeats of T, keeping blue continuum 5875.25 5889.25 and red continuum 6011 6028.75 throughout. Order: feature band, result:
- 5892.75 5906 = -0.5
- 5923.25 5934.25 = -0.2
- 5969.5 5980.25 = -0.3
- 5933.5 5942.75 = -0.3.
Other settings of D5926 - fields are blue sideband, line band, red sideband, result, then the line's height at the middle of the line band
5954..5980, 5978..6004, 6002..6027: 0.00 mag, 2.64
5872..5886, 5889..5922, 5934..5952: -0.02 mag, 2.73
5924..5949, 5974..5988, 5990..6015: -0.02 mag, 2.63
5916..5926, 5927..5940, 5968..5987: 0.00 mag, 2.72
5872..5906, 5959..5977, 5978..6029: -0.02 mag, 2.66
